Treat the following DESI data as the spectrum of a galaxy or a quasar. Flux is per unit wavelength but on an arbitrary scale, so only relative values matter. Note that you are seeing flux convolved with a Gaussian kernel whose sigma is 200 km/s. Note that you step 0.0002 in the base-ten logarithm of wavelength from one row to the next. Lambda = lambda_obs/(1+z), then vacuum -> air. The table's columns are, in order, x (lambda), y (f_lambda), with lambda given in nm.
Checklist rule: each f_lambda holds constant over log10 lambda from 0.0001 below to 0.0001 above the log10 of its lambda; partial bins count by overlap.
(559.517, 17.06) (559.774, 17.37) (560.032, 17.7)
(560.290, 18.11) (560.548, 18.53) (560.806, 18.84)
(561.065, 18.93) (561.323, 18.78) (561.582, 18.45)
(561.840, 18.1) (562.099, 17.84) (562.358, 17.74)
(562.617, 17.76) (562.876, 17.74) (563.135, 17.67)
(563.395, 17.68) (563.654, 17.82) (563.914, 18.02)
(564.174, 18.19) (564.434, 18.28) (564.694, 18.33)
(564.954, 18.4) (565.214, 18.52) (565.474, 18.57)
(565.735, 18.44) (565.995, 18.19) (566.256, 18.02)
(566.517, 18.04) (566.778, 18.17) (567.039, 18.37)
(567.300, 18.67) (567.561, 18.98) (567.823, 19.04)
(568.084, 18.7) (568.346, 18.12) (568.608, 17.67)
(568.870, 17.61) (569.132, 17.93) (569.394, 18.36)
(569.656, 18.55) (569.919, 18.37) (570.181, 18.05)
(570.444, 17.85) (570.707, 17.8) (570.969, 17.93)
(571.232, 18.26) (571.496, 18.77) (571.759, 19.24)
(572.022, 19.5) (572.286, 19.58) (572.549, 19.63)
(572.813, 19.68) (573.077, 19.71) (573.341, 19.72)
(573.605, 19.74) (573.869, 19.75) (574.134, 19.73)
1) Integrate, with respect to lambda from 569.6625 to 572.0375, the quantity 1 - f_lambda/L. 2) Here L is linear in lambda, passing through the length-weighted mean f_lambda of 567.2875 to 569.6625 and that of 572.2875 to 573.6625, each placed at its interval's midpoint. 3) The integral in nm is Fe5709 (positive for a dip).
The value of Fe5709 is 0.08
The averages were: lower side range 18.3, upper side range 19.7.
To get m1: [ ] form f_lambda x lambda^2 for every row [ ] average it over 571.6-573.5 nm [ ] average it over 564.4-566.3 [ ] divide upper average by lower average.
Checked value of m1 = 1.09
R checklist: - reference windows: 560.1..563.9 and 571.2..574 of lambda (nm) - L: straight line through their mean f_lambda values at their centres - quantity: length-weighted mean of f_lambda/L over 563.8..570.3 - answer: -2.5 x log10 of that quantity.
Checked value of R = 0.03 mag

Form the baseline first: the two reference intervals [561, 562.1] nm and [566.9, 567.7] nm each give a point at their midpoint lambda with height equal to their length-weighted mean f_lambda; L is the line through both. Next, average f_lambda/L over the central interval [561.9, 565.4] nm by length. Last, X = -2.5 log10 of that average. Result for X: 0.03 mag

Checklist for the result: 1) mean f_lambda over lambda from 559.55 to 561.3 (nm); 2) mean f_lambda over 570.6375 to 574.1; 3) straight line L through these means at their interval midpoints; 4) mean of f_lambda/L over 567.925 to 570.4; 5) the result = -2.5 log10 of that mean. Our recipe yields 0.05 mag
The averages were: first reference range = 18.2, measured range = 18.2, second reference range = 19.2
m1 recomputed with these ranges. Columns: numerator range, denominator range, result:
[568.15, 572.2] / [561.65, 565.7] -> 1.04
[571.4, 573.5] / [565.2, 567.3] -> 1.09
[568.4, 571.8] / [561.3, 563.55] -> 1.04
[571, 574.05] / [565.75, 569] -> 1.08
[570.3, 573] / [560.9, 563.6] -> 1.08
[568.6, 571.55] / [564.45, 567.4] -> 1.00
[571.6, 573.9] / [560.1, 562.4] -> 1.11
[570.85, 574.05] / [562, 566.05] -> 1.10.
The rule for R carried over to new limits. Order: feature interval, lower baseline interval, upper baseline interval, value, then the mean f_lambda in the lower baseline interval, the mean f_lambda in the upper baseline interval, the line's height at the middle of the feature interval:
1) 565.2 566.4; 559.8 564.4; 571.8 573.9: 0.02 mag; 18.1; 19.6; 18.6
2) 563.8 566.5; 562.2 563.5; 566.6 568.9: -0.01 mag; 17.7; 18.4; 18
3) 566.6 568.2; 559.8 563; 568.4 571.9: -0.03 mag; 18.2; 18.2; 18.2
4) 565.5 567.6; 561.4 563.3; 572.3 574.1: 0.02 mag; 17.9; 19.7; 18.6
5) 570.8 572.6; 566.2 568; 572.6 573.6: 0.03 mag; 18.5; 19.7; 19.4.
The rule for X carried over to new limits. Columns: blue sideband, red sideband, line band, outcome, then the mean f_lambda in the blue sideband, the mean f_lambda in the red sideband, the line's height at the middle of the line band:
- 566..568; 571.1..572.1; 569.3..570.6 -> 0.031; 18.5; 18.9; 18.7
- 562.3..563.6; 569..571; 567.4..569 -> -0.020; 17.7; 18.1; 18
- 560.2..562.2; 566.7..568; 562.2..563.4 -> 0.048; 18.5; 18.7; 18.5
